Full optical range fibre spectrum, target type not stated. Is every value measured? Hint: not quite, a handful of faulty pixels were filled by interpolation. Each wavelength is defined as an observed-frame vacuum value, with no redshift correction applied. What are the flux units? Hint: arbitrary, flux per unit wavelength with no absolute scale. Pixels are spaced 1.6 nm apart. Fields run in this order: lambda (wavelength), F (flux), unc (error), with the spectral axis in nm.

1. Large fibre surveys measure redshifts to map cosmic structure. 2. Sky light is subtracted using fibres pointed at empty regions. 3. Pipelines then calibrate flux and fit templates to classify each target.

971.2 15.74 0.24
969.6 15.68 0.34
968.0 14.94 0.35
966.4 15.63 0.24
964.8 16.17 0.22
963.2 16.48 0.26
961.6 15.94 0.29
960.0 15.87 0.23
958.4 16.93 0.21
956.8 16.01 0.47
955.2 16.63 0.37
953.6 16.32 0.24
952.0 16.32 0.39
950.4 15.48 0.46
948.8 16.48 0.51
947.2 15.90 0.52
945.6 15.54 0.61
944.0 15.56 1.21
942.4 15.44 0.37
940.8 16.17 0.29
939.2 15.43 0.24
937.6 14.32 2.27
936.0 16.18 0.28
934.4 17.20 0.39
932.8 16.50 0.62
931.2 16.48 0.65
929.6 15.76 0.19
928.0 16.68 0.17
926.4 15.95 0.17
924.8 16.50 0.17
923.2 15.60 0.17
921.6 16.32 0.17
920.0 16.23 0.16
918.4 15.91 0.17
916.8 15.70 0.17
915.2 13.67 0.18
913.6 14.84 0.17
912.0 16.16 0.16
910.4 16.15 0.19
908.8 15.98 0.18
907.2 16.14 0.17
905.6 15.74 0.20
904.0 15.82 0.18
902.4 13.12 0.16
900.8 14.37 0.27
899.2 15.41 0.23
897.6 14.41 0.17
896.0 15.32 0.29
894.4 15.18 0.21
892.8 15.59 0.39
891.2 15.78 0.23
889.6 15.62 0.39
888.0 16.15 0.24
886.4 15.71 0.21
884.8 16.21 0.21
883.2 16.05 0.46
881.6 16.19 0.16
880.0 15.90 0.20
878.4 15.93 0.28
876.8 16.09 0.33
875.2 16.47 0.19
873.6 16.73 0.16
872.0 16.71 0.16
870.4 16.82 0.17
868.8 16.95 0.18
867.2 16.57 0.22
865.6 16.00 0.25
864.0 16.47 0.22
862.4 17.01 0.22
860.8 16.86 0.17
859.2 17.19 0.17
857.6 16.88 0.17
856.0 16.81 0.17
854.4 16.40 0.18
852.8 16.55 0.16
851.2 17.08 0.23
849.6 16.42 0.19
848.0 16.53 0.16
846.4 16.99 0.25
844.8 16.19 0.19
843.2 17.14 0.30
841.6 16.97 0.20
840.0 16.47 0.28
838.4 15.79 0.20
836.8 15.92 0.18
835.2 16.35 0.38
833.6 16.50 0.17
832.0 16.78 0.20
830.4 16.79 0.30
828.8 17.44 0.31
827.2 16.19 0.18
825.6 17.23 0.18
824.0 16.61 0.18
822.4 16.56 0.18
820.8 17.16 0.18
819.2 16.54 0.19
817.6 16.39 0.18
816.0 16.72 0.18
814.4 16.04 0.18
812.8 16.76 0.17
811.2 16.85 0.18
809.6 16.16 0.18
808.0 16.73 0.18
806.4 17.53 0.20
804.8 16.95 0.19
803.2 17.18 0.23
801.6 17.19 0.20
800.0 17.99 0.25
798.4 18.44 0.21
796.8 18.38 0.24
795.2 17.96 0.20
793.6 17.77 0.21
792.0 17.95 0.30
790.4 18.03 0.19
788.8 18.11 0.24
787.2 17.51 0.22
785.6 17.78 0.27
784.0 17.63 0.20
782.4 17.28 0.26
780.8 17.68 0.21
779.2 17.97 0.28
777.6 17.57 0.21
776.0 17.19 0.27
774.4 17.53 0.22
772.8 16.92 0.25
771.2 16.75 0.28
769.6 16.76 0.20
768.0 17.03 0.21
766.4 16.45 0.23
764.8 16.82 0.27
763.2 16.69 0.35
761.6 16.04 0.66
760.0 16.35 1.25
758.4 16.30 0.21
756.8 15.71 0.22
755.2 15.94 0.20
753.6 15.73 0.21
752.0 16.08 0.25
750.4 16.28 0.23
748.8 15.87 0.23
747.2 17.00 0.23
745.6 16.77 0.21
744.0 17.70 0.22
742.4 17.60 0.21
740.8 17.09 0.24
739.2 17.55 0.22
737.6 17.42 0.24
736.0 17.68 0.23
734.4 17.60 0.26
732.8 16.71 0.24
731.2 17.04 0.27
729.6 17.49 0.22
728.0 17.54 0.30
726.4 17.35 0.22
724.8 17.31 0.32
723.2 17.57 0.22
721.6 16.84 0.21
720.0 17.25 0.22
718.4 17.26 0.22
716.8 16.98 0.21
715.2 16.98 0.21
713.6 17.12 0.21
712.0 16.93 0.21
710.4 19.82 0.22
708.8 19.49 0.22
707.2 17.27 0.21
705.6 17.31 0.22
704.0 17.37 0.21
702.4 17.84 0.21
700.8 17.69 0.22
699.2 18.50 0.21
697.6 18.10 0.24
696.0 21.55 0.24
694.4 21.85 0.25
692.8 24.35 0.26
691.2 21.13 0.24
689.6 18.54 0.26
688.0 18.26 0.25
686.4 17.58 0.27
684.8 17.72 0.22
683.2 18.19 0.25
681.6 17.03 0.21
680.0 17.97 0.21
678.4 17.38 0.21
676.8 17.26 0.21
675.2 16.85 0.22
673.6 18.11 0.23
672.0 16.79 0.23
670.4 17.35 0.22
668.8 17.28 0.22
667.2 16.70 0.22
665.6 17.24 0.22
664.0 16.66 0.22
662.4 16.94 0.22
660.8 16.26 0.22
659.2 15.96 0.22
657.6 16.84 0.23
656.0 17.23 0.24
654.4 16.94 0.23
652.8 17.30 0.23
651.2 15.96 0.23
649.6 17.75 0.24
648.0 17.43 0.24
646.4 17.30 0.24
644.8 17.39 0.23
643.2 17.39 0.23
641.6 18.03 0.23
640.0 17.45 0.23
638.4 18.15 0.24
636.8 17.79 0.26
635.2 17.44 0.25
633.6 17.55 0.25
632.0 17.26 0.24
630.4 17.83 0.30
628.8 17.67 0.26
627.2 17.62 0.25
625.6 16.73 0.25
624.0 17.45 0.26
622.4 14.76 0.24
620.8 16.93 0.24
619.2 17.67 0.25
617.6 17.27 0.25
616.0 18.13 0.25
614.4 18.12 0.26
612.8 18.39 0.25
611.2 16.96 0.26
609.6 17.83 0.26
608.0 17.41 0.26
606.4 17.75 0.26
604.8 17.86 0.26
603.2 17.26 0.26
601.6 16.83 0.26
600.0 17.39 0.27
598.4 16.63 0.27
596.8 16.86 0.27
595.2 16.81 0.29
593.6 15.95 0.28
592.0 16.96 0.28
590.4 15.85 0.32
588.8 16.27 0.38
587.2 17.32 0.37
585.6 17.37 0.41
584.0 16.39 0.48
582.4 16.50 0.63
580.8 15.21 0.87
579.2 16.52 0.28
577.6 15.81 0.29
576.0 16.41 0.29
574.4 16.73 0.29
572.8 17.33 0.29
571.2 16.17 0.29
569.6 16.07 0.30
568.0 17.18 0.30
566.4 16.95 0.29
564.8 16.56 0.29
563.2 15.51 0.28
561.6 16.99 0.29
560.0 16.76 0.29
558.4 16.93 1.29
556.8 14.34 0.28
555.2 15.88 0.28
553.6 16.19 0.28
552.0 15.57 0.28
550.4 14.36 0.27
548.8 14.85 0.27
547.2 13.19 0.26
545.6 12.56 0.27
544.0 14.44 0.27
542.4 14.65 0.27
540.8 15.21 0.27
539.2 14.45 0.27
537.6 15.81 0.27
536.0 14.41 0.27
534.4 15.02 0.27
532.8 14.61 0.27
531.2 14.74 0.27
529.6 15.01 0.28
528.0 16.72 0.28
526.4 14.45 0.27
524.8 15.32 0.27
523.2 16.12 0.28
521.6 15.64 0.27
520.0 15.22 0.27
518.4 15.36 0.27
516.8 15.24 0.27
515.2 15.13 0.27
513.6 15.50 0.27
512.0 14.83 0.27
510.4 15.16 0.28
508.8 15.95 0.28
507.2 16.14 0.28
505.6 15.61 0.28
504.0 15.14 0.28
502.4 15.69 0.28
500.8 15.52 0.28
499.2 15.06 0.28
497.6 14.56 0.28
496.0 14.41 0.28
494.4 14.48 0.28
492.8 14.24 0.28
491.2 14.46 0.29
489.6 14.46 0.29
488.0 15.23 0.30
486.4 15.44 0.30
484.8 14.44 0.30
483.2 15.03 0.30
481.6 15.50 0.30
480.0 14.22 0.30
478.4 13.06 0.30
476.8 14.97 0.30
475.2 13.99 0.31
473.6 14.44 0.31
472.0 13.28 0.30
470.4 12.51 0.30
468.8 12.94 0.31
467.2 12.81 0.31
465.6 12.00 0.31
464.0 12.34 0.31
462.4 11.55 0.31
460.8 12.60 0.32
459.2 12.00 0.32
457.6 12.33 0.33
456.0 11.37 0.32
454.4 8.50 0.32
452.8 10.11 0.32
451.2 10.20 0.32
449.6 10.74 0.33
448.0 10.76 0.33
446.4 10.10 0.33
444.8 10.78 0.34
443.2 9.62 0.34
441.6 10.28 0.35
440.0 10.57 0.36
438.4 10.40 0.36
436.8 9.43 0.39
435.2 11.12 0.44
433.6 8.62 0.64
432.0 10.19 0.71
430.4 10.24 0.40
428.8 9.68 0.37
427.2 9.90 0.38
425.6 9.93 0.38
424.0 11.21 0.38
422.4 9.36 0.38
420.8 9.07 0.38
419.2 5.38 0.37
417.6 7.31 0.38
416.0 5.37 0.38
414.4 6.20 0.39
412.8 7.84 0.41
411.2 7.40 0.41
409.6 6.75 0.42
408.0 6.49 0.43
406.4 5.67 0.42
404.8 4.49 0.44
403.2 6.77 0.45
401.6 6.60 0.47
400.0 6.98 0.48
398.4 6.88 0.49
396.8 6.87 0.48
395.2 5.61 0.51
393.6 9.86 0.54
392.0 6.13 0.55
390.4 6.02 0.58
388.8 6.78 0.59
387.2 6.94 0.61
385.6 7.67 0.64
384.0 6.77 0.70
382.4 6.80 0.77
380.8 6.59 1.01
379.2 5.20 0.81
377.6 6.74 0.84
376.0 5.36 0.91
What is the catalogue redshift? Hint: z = 0.06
